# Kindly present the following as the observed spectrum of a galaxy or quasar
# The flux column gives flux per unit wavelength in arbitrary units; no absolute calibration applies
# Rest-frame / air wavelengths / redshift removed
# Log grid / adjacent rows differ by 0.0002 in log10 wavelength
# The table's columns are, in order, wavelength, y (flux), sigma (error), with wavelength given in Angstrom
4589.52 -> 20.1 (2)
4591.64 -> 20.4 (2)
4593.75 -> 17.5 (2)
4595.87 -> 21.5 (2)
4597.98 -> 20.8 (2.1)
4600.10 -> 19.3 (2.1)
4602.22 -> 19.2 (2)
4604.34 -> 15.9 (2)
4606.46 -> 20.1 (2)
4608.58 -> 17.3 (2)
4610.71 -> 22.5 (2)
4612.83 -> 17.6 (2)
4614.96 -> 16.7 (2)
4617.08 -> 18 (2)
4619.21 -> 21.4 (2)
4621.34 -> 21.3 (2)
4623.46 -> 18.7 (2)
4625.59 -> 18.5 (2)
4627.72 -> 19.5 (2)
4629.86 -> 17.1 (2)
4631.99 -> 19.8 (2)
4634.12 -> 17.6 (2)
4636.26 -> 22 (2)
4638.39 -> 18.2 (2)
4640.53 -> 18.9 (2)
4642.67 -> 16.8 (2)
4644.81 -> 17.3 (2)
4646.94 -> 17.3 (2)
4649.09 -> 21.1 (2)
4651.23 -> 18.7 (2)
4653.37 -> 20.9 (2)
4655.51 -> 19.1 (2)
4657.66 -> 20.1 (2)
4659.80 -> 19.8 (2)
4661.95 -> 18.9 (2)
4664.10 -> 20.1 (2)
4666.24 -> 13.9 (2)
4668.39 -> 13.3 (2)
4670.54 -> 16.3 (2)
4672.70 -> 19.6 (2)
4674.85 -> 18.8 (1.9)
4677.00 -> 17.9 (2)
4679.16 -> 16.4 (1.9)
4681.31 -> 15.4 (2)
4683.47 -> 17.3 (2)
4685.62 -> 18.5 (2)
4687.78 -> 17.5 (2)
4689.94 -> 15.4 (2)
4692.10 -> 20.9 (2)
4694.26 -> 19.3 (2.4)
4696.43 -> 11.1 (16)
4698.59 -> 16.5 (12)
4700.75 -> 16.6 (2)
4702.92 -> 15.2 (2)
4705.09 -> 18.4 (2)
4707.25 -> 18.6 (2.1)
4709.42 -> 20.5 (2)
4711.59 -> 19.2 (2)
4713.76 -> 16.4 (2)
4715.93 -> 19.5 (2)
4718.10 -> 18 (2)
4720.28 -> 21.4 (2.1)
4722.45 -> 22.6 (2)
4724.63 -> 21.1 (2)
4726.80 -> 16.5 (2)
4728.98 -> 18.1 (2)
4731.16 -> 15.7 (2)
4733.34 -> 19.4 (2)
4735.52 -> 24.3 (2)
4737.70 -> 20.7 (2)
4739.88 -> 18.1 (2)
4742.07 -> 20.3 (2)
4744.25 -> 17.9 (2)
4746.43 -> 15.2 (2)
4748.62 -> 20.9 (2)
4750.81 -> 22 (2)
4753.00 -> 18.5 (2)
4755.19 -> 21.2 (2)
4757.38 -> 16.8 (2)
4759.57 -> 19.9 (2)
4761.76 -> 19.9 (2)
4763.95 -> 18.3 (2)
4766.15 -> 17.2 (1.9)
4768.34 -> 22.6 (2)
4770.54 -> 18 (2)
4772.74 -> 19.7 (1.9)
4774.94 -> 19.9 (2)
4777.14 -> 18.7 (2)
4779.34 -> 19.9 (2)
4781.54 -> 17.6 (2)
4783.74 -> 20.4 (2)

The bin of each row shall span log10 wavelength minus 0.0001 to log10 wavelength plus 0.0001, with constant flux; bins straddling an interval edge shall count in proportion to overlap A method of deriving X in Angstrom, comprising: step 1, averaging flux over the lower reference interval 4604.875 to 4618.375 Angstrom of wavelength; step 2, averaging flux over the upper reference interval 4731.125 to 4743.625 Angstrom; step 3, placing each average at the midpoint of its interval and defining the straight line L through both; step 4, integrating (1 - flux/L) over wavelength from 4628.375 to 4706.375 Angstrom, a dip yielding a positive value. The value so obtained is 5.65 Angstrom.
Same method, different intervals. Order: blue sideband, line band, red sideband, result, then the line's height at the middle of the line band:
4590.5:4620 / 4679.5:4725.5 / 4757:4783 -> 2.64 Angstrom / 19.1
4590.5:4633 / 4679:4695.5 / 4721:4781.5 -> 1.43 Angstrom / 19.3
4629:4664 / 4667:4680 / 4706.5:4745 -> 1.46 Angstrom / 19.1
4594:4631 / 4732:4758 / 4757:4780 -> -0.55 Angstrom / 19.2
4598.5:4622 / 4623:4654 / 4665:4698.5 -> -1.14 Angstrom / 18.1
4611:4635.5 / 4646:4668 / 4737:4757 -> 0.22 Angstrom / 19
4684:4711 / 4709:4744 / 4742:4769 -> -2.16 Angstrom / 18.3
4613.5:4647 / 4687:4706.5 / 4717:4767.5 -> 2.34 Angstrom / 19.1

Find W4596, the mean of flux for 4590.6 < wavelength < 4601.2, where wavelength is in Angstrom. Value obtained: 19.9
